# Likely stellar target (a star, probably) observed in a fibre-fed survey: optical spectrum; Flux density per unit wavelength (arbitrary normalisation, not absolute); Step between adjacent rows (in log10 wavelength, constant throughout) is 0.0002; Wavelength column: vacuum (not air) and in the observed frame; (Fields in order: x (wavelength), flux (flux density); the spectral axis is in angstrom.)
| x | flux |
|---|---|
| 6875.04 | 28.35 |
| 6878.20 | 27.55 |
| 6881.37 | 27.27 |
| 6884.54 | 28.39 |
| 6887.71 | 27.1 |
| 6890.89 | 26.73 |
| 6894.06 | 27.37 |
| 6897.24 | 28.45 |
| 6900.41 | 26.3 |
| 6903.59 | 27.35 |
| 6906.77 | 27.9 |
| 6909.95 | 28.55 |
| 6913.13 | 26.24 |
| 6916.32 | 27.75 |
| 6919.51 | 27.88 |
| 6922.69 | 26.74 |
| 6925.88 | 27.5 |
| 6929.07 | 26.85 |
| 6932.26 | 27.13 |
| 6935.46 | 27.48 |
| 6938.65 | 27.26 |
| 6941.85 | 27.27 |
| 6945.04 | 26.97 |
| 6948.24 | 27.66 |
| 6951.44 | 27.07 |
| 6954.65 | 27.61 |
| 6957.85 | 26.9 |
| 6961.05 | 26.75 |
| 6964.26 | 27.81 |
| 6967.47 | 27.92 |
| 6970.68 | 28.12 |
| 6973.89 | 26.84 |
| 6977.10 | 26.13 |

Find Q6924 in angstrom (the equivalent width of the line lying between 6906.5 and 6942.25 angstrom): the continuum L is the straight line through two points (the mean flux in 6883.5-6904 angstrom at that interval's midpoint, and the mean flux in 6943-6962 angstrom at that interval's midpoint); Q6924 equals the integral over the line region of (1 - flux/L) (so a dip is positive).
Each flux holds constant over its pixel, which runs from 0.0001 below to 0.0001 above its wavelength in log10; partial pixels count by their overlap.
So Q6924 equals -0.12 angstrom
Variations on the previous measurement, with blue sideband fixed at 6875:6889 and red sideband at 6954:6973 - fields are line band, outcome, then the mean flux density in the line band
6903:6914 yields 0.0 angstrom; 27.6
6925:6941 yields 0.2 angstrom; 27.2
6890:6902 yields 0.2 angstrom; 27.3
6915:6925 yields 0.1 angstrom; 27.5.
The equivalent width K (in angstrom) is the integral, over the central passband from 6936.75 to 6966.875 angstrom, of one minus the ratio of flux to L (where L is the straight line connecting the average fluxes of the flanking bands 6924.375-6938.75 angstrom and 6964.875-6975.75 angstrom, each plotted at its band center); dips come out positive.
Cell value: 0.2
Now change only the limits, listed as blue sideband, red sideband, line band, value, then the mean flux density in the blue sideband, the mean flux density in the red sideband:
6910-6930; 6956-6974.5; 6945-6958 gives 0.0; 27.3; 27.4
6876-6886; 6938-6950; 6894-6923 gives 0.1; 27.8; 27.3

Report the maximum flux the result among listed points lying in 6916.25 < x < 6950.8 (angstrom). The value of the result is 27.88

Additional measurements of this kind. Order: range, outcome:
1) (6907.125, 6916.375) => 28.55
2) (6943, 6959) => 27.66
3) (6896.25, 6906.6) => 28.45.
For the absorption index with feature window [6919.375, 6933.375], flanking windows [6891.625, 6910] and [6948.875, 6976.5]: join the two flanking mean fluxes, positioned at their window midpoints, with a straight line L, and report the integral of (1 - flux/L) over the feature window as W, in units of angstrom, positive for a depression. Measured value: 0.16 angstrom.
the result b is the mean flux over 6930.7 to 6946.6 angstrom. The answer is 27.2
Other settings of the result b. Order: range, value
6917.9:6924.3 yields 27.3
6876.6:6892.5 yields 27.4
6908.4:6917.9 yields 27.5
